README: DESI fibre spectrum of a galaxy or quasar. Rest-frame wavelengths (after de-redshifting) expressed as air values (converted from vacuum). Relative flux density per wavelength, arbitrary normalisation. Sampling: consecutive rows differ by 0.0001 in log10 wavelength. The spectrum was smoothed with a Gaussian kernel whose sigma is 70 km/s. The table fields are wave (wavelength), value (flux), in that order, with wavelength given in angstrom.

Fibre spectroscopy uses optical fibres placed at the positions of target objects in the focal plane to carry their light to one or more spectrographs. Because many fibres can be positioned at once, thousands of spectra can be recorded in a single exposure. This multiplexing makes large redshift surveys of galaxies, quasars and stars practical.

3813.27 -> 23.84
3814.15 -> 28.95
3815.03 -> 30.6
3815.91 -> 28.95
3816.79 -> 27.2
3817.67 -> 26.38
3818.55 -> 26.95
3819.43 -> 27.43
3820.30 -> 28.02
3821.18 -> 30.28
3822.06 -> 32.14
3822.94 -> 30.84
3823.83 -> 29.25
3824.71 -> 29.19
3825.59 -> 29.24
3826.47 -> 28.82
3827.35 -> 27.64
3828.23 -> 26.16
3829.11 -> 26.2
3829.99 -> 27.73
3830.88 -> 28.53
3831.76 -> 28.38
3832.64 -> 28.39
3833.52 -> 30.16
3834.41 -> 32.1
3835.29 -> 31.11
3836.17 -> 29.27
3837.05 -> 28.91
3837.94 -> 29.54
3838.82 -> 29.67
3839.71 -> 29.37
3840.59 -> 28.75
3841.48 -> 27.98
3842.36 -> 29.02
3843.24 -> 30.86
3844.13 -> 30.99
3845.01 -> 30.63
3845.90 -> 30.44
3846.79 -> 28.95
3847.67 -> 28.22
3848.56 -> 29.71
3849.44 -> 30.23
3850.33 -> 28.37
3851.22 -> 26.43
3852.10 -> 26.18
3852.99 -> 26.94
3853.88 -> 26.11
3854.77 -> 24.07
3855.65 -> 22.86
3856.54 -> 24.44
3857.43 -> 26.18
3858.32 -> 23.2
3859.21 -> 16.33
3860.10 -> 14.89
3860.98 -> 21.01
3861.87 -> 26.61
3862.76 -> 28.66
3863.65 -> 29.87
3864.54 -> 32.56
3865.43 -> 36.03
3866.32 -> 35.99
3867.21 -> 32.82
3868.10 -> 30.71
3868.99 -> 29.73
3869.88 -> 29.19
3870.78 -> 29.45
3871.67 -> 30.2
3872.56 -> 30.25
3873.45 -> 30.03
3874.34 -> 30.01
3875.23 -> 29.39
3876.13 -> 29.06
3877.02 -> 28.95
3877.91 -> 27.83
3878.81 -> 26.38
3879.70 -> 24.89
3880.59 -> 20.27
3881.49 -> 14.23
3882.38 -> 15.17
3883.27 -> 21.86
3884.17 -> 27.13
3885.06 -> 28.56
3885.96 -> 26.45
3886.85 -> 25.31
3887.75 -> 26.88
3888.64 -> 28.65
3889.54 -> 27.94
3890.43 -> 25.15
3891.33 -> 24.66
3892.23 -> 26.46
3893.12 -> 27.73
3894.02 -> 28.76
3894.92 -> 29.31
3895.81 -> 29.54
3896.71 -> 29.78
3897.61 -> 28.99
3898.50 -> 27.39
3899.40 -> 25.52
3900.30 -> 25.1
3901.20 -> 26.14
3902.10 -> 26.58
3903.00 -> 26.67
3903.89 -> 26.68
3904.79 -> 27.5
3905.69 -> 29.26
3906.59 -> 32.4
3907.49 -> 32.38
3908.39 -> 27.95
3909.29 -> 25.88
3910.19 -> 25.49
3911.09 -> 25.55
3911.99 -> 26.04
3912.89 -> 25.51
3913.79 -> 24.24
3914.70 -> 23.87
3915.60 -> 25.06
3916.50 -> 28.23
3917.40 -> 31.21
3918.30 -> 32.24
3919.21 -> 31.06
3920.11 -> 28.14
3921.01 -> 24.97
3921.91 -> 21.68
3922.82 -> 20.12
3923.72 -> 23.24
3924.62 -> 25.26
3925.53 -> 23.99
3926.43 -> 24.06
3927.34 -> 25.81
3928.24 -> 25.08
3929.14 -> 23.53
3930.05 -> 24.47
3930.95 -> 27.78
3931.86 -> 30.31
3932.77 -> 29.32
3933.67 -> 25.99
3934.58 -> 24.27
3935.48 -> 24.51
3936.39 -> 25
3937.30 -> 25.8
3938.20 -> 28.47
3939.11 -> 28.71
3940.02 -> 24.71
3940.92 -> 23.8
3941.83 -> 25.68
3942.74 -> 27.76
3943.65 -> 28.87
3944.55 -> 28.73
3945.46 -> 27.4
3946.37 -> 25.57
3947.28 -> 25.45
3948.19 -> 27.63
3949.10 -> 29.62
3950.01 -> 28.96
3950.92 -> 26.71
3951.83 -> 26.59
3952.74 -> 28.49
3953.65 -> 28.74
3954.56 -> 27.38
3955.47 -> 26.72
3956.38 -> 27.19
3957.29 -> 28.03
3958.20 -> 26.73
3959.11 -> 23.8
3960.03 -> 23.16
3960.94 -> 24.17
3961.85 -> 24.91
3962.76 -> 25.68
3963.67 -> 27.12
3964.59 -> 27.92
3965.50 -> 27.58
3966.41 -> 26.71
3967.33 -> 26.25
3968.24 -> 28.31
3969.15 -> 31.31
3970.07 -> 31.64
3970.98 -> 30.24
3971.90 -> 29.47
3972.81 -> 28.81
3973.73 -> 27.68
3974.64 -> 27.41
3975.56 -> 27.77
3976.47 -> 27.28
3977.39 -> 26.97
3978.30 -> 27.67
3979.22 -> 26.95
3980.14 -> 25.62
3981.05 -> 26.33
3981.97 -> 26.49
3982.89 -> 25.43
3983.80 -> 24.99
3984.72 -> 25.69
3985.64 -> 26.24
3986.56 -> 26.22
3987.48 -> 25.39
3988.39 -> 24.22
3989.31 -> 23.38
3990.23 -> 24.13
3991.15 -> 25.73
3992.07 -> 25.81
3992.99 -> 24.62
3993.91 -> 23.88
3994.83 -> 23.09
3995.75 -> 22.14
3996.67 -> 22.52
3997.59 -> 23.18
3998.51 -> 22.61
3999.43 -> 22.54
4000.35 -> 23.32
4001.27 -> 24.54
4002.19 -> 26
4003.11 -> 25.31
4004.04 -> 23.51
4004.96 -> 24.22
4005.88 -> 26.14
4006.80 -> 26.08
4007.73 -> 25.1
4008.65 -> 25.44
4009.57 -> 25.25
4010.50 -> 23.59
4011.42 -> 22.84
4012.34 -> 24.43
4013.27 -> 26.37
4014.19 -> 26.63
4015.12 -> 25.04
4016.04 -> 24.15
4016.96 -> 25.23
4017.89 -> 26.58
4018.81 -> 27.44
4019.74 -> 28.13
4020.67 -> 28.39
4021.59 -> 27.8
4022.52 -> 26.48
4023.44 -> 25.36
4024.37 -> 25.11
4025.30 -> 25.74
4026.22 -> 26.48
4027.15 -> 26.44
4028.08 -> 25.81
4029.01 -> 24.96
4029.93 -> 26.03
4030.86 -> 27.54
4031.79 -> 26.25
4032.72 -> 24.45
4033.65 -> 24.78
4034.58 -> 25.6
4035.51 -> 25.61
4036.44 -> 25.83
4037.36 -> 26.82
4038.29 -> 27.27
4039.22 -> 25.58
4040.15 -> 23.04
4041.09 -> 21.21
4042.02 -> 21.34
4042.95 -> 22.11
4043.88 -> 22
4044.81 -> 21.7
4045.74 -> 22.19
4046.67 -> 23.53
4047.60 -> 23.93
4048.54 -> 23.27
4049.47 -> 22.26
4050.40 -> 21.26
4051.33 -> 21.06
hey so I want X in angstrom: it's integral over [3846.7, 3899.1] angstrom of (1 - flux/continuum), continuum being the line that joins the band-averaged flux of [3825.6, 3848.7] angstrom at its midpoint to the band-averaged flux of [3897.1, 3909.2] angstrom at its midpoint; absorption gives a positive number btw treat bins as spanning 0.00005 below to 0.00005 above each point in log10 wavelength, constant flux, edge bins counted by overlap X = 2.7 angstrom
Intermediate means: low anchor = 29.1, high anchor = 27.8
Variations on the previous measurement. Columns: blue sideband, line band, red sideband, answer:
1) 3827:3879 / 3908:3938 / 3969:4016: 1.1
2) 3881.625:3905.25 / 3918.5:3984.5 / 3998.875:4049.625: -2.4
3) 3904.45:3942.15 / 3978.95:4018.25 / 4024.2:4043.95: 1.1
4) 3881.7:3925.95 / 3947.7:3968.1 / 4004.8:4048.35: -0.7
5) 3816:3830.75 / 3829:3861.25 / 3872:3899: 0.4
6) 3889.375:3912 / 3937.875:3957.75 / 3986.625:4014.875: -1.0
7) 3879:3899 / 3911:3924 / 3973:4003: -0.3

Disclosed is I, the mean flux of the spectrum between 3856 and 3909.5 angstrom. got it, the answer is 27.1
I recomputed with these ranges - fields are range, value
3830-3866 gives 27.8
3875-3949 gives 26.4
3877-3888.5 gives 24.1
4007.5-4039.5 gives 25.9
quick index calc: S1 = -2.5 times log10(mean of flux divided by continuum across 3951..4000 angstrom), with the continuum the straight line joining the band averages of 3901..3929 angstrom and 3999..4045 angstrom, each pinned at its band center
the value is -0.019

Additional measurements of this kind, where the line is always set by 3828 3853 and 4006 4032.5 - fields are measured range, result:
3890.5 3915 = 0.027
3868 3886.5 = 0.071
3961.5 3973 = -0.055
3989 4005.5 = 0.101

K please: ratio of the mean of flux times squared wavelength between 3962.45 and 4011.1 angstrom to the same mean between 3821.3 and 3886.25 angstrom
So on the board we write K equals 1.00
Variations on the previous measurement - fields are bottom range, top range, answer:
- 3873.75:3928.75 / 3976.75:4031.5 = 1.01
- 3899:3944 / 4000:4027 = 1.01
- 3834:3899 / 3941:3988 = 1.03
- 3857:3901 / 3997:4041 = 1.01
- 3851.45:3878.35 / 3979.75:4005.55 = 0.95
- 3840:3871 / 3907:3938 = 0.97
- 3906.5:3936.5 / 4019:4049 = 1.01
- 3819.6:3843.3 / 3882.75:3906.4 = 0.96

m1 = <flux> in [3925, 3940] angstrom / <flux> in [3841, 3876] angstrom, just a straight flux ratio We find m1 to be 0.93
